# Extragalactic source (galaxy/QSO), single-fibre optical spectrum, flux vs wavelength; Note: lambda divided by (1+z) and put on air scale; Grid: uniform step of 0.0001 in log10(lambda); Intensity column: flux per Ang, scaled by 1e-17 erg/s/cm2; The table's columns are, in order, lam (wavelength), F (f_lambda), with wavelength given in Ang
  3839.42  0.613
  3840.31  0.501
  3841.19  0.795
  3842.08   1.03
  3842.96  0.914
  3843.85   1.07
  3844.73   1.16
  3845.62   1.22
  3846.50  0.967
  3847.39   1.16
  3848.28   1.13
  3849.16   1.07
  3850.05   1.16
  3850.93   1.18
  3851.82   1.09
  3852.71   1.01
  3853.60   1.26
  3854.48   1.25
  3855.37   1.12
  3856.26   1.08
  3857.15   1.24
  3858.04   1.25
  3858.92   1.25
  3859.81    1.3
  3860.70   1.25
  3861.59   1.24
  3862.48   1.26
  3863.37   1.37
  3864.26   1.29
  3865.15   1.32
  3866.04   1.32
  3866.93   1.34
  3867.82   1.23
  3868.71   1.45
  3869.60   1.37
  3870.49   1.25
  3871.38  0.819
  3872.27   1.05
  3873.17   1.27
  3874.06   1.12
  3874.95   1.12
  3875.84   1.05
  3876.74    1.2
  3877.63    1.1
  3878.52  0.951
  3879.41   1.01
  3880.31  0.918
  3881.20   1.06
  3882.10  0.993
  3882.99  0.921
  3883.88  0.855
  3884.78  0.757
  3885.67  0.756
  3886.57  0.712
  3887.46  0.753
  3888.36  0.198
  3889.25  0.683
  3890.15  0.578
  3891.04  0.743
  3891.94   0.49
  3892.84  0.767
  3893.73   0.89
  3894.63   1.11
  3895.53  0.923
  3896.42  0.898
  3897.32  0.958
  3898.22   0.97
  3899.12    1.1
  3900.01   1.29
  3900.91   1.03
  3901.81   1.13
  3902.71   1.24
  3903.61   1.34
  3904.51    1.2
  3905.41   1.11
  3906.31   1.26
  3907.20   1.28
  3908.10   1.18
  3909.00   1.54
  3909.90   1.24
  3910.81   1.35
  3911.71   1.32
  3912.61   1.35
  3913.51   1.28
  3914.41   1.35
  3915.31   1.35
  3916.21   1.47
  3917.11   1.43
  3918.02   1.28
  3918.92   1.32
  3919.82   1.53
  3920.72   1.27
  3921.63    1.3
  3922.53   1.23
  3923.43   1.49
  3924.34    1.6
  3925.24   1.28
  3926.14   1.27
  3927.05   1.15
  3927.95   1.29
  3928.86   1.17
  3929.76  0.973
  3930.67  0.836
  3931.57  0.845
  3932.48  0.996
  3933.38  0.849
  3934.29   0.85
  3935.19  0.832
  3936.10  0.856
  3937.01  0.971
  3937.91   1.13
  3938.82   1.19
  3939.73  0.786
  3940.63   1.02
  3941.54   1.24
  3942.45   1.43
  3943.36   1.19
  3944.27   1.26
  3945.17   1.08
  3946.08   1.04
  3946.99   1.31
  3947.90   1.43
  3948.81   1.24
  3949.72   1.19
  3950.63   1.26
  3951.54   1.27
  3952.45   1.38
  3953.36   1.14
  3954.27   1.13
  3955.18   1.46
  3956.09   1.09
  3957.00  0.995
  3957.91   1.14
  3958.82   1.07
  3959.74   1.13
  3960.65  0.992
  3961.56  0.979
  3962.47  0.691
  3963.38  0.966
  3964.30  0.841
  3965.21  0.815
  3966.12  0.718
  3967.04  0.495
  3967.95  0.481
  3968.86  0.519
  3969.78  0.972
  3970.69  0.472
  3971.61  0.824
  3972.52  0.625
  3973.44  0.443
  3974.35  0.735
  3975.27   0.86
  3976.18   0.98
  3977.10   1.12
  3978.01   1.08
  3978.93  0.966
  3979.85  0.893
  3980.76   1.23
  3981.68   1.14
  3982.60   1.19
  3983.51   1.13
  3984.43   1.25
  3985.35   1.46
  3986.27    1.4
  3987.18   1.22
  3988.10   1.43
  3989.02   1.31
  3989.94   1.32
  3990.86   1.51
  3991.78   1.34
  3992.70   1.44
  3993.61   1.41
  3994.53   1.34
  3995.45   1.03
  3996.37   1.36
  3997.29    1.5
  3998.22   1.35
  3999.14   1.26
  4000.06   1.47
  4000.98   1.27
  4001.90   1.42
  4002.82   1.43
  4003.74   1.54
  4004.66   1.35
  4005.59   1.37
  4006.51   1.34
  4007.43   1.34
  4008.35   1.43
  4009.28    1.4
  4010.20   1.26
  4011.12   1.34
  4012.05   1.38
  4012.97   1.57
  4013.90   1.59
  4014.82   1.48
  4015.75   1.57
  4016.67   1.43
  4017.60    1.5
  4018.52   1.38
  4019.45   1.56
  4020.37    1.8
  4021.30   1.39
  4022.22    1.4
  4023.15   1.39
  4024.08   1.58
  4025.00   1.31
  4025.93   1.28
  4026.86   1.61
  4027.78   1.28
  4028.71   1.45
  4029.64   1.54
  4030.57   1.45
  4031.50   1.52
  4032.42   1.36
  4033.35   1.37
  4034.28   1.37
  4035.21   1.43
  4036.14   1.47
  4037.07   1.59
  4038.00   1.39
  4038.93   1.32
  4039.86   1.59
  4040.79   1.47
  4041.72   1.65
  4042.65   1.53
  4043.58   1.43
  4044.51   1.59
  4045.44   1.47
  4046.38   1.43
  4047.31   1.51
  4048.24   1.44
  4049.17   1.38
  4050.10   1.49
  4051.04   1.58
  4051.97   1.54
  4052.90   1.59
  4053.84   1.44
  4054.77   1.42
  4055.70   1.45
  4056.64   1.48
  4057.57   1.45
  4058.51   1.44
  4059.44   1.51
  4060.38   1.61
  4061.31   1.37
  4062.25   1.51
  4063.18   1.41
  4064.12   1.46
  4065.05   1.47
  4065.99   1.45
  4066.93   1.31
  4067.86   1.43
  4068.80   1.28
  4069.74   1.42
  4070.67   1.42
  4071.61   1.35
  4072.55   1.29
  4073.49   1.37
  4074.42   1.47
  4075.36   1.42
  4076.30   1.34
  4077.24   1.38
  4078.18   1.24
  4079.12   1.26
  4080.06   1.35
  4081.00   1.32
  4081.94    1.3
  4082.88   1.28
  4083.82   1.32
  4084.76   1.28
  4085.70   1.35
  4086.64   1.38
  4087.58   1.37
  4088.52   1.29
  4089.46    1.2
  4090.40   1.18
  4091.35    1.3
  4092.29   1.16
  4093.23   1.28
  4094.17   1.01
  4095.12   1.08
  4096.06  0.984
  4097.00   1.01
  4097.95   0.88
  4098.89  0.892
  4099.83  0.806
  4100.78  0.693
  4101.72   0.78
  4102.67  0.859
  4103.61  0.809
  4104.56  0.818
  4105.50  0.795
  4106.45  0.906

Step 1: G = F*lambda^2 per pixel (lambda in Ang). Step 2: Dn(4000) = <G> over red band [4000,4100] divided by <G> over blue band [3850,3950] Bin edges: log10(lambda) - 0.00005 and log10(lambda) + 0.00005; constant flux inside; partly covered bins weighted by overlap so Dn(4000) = 1.33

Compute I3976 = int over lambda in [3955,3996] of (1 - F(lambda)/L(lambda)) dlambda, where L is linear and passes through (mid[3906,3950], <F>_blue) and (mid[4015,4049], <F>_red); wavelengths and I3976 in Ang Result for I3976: 9.2 Ang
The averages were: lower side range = 1.21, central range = 1.03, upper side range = 1.47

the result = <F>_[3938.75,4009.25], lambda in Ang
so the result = 1.14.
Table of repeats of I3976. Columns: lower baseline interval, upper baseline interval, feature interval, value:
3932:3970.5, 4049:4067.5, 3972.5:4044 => -4.52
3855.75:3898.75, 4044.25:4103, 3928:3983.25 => 6.87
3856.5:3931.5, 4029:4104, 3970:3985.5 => 3.51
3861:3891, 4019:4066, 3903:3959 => -1.38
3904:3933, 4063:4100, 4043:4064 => -3.43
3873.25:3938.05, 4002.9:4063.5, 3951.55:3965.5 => 1.94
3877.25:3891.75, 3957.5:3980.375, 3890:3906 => -3.71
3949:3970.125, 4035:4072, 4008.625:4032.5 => -2.91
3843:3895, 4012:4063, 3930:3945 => 2.58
